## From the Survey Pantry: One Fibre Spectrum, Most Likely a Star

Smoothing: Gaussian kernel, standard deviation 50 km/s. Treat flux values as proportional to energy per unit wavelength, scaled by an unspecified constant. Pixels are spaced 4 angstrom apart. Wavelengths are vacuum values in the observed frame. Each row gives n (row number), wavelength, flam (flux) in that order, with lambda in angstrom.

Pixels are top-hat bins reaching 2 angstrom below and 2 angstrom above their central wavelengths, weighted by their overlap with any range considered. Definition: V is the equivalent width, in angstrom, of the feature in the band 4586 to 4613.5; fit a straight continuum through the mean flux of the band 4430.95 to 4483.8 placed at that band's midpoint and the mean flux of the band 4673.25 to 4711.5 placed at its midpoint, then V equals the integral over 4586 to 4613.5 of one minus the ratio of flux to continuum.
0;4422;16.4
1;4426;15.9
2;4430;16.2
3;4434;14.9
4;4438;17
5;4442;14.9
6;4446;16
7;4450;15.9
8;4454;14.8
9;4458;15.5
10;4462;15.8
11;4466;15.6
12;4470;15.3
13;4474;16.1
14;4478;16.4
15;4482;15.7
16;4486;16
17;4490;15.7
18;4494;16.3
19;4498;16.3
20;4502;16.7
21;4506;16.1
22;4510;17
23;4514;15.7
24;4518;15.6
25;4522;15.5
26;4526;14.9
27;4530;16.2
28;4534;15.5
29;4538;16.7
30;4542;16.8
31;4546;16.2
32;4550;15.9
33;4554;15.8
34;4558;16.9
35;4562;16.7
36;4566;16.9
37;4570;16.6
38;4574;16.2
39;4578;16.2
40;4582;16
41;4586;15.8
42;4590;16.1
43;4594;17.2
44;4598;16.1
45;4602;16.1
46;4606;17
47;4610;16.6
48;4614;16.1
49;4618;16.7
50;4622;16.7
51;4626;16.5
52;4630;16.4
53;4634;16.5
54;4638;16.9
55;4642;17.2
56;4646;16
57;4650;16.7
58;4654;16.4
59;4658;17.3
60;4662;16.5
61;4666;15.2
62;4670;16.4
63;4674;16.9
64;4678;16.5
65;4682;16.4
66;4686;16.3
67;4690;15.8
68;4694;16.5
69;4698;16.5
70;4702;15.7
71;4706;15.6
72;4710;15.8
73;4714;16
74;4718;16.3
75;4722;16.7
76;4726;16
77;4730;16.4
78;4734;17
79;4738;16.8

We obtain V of -0.8 angstrom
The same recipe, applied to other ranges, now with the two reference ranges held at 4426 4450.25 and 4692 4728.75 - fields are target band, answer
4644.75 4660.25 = -0.5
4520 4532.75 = 0.3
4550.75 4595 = -1.1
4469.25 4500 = -0.3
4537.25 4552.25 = -0.4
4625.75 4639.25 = -0.4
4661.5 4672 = 0.1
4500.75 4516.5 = -0.4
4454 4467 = 0.3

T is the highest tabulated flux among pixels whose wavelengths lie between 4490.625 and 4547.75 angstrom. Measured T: 17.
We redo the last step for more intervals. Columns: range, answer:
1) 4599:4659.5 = 17.3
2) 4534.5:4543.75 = 16.8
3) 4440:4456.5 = 16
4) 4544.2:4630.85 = 17.2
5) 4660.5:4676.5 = 16.9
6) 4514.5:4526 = 15.6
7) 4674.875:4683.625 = 16.5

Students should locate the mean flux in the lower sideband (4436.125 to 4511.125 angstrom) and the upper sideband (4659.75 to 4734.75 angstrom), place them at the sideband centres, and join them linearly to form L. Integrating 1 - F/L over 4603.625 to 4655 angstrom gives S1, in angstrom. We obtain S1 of -1.4 angstrom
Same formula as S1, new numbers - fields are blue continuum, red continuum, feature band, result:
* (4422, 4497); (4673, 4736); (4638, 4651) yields -0.4 angstrom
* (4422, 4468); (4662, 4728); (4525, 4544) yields -0.2 angstrom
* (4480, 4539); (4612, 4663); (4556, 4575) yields -0.5 angstrom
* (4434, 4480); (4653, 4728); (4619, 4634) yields -0.4 angstrom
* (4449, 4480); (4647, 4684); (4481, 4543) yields -0.7 angstrom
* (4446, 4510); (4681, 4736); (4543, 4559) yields -0.2 angstrom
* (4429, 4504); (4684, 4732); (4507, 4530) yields 0.2 angstrom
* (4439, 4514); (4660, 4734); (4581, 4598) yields -0.2 angstrom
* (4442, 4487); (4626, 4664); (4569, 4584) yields 0.1 angstrom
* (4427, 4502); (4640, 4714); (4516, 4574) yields -0.5 angstrom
